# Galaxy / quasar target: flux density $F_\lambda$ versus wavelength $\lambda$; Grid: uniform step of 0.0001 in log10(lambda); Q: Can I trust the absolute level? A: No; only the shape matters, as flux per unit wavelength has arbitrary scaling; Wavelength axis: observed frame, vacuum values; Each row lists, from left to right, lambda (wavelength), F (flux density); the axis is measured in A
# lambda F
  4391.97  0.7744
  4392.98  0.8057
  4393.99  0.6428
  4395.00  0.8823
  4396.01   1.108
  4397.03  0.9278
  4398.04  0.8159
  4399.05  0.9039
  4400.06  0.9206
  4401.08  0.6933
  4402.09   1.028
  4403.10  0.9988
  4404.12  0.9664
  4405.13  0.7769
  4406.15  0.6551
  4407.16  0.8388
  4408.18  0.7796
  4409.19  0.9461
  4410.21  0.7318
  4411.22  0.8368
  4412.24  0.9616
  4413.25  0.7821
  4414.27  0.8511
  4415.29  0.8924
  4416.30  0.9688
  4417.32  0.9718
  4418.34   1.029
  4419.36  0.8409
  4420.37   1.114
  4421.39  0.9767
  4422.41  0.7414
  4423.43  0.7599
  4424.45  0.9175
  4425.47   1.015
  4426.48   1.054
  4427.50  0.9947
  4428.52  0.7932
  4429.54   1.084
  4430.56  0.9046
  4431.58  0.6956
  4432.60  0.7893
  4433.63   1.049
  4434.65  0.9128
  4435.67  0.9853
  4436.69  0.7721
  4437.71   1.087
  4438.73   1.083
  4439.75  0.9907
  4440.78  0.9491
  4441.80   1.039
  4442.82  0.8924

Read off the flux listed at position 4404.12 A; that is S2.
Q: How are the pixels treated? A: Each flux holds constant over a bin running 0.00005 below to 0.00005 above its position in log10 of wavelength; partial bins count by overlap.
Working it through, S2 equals 0.9664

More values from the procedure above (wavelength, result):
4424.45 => 0.9175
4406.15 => 0.6551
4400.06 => 0.9206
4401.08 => 0.6933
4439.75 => 0.9907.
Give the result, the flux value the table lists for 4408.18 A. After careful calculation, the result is 0.7796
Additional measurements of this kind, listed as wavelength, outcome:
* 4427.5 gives 0.9947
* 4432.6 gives 0.7893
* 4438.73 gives 1.083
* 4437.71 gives 1.087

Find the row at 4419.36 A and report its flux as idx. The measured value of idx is 0.8409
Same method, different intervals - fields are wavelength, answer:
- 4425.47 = 1.015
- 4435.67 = 0.9853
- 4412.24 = 0.9616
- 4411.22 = 0.8368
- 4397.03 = 0.9278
